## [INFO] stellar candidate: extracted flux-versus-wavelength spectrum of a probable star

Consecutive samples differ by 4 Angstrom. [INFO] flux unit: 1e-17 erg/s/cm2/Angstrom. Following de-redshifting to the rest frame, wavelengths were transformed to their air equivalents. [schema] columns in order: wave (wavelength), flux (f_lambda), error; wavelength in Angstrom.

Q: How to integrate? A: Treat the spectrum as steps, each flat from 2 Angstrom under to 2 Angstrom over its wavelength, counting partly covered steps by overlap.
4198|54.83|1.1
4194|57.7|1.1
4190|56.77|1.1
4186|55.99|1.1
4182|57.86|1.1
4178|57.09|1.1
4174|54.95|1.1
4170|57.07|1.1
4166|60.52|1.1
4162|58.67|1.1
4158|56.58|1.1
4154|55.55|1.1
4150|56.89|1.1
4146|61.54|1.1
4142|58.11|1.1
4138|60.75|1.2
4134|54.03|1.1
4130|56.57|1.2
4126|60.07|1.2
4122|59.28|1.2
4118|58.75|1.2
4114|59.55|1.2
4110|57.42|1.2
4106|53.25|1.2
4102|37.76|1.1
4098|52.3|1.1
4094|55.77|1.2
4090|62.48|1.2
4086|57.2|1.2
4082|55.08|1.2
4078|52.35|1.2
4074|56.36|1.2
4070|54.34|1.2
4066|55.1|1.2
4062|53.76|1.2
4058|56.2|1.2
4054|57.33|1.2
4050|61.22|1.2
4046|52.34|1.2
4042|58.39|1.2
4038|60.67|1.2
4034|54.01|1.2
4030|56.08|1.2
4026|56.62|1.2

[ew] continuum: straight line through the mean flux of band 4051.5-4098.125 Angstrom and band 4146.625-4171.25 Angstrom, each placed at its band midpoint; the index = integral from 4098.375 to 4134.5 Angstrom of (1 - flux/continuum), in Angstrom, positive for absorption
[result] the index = 1.1 Angstrom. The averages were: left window 55.9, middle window 55.1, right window 57.8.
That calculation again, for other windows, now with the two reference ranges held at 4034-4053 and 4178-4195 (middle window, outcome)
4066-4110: 2.7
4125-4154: -0.4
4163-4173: -0.2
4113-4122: -0.3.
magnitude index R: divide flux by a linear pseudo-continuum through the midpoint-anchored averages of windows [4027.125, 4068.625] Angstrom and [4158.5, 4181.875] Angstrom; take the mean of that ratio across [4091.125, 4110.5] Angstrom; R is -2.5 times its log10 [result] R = 0.11 mag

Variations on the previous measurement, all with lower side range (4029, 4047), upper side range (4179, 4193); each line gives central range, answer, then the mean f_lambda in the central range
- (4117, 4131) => -0.038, 58.8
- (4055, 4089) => 0.025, 55.3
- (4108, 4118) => -0.034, 58.5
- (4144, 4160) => -0.015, 57.6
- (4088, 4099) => -0.011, 57.3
